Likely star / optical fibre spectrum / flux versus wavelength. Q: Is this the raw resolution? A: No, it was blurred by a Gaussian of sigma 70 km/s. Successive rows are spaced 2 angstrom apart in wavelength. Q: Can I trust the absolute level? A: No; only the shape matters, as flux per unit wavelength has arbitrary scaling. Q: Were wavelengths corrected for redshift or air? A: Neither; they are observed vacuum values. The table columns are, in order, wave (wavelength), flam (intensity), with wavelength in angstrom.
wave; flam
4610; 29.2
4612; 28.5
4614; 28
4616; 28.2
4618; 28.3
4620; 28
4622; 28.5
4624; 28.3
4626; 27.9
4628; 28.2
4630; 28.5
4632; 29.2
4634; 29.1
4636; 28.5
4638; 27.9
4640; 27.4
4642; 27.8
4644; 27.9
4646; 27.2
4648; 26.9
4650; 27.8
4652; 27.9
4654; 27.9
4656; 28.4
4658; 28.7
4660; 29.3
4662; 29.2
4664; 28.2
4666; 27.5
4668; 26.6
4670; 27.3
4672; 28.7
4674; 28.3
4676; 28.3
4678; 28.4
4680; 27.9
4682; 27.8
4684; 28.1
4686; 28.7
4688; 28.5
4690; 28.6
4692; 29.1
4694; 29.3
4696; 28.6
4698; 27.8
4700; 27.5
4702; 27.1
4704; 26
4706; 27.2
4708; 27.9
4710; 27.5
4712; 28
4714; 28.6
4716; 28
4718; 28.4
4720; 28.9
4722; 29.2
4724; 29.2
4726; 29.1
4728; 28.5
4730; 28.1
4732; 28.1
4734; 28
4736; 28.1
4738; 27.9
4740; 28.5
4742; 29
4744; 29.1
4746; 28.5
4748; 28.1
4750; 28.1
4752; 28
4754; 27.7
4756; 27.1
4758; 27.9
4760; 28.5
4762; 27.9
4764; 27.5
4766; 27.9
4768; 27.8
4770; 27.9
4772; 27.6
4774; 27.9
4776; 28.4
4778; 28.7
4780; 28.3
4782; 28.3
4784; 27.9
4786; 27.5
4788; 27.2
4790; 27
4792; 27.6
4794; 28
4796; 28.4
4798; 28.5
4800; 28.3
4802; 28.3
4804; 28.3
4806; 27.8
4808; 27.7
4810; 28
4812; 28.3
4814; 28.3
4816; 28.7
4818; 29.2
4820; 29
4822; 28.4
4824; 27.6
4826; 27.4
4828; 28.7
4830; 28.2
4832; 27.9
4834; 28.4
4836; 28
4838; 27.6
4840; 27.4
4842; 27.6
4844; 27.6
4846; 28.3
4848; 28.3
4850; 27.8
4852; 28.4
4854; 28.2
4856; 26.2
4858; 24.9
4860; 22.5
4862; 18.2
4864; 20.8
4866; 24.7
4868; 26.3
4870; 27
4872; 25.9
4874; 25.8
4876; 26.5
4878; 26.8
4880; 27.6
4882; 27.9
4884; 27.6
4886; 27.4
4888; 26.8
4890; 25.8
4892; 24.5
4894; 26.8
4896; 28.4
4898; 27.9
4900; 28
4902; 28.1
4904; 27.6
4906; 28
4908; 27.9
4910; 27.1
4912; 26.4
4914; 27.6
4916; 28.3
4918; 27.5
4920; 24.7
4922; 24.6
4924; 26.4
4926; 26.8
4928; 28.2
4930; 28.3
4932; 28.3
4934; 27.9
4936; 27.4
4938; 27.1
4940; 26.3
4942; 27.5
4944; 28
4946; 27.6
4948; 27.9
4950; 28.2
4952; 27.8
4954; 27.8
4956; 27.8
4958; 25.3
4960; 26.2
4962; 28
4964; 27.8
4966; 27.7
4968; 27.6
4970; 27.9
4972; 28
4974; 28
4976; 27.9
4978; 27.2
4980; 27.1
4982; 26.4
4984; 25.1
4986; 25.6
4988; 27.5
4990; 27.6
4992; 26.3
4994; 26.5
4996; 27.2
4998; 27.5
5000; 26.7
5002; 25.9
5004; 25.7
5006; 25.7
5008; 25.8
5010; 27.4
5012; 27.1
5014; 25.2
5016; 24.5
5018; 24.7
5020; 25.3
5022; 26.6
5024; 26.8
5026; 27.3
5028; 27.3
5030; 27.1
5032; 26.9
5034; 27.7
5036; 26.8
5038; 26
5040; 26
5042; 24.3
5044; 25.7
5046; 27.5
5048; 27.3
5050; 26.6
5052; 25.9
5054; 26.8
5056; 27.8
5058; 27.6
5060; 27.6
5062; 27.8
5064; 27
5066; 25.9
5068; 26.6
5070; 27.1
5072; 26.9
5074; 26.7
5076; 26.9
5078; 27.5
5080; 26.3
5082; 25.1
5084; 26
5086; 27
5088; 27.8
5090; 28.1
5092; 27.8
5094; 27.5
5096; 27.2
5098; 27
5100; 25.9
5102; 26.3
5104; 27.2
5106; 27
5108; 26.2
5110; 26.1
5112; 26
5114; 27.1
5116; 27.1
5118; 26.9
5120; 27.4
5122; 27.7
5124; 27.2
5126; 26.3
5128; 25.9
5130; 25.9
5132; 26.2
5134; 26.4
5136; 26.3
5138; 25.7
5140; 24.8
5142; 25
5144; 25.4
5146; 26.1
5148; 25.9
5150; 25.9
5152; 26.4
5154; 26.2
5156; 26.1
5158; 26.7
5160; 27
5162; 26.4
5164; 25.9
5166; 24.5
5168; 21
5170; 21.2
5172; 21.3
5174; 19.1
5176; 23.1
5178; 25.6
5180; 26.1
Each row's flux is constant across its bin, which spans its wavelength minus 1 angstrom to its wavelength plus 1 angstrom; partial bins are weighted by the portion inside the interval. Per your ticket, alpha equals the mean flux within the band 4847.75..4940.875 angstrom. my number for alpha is 26.6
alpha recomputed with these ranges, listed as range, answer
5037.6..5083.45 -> 26.6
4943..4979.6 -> 27.6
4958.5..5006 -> 27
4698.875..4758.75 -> 28.1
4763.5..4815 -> 28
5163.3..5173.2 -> 22.6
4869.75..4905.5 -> 27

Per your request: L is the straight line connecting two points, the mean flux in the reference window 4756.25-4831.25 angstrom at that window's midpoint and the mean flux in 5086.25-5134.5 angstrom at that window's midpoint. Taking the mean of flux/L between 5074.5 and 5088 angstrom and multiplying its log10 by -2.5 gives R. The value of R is 0.02 mag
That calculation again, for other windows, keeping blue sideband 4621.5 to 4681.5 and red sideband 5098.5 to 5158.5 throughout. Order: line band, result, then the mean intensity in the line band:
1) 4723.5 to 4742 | -0.023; 28.4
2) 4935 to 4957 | -0.023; 27.6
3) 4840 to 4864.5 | 0.059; 25.9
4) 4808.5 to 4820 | -0.039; 28.5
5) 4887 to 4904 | 0.005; 27.1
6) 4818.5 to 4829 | -0.031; 28.3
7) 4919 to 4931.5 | 0.021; 26.6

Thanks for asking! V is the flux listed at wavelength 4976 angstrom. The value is 27.9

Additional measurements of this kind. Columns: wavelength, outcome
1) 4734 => 28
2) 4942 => 27.5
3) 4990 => 27.6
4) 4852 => 28.4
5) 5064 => 27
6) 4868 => 26.3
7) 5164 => 25.9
